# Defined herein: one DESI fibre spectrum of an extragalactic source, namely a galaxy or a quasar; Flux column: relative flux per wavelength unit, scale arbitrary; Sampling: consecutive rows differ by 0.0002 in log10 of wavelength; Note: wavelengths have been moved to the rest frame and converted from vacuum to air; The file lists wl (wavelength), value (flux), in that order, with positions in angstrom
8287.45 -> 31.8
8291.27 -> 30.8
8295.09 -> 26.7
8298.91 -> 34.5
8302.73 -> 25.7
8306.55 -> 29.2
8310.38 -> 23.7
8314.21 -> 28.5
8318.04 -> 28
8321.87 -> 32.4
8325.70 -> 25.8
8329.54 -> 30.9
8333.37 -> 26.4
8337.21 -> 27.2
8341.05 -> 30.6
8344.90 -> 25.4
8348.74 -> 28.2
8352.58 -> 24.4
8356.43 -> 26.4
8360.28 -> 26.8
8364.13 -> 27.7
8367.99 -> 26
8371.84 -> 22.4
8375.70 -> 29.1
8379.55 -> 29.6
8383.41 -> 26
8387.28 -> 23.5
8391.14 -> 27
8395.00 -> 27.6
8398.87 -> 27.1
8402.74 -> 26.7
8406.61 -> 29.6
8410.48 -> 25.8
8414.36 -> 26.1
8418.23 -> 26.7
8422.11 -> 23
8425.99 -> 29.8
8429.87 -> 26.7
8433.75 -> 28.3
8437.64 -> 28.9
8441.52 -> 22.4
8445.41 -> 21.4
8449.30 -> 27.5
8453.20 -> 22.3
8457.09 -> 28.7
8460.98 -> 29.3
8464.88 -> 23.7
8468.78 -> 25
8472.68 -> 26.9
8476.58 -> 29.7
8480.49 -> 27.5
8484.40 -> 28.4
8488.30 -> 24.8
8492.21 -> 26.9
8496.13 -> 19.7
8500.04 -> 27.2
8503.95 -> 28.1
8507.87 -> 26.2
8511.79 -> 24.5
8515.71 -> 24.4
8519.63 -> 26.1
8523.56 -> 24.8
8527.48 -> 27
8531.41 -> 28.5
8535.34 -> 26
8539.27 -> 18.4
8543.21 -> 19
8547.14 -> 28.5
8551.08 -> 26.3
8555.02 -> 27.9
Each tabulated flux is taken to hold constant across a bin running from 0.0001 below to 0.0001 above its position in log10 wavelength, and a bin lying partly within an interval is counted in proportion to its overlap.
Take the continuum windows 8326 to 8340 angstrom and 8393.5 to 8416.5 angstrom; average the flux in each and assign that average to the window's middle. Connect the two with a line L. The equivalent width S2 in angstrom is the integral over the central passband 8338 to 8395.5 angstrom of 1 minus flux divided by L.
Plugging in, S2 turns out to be 1.9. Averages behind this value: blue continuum 28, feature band 26.7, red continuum 27.1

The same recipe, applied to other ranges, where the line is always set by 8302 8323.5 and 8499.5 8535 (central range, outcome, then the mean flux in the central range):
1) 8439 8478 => 1.6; 25.7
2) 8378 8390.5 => 0.5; 26.3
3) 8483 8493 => 0.0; 26.6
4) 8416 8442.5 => 0.3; 26.7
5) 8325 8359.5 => 0.6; 27.3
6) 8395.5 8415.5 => 0.0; 27.1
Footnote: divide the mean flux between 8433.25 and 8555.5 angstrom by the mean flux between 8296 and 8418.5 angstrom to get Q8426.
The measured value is 0.9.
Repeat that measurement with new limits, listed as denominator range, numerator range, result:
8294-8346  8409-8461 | 0.92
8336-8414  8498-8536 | 0.98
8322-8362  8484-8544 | 0.91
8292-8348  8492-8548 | 0.88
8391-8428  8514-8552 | 0.92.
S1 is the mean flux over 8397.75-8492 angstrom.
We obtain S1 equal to 26.5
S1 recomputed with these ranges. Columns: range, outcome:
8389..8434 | 27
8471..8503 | 26.4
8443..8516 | 25.9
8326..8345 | 28.2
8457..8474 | 26.5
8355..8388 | 26.5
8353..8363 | 26.4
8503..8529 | 25.8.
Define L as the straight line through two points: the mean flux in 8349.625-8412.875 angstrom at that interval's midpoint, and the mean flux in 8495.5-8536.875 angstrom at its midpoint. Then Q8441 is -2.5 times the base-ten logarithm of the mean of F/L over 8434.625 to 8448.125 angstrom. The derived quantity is 0.07 mag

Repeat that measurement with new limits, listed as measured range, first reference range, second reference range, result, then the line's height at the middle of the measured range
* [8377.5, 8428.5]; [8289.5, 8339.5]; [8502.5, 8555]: 0.013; 27.1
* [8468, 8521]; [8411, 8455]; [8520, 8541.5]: -0.037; 25.2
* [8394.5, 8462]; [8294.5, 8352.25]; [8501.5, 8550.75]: 0.005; 26.6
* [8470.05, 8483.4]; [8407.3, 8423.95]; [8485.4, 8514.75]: -0.097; 25.5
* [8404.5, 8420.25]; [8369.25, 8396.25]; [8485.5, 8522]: -0.035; 26.2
